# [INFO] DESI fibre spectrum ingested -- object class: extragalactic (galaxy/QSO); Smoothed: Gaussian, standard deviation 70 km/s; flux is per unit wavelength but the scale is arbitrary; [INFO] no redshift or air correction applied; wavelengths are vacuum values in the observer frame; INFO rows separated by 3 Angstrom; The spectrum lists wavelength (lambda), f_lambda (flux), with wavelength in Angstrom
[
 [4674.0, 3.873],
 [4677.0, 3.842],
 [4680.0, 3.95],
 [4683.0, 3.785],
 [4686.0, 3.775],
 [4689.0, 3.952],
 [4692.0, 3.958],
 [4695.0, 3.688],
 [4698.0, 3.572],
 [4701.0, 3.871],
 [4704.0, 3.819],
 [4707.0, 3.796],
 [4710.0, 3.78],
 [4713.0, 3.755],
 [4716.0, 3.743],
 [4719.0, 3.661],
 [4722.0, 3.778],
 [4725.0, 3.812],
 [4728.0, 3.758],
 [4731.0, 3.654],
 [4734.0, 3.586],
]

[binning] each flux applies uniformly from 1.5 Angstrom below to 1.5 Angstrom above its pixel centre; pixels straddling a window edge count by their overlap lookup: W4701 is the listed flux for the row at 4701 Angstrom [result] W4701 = 3.871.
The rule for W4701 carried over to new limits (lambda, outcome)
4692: 3.958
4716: 3.743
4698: 3.572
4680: 3.95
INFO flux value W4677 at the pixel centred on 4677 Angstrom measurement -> 3.842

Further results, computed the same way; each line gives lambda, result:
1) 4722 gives 3.778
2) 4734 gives 3.586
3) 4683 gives 3.785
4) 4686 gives 3.775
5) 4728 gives 3.758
